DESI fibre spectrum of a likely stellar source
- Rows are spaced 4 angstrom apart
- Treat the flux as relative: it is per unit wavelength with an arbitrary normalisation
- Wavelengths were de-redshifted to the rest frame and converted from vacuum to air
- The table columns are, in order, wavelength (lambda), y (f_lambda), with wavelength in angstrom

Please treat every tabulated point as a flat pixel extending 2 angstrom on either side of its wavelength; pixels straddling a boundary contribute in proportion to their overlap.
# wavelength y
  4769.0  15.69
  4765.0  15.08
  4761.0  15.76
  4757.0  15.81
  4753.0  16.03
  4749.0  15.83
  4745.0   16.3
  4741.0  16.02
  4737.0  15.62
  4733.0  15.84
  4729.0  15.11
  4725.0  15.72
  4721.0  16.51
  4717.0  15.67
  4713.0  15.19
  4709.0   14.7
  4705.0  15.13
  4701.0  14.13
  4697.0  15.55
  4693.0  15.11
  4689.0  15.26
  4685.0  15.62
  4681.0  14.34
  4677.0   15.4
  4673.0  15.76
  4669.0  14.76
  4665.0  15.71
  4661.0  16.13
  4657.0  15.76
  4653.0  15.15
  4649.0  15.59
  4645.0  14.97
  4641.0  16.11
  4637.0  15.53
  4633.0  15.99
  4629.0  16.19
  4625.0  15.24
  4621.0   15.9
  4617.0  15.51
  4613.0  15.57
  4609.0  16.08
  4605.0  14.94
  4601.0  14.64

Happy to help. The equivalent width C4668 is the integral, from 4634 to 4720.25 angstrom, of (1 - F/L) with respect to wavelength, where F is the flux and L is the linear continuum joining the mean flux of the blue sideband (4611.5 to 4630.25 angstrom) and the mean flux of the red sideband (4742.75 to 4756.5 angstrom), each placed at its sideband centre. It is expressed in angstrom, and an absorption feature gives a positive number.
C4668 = 2.64 angstrom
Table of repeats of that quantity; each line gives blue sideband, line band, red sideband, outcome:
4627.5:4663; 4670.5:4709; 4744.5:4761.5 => 1.7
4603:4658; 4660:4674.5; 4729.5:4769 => 0.1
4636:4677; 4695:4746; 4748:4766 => 0.6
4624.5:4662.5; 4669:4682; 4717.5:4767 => 0.5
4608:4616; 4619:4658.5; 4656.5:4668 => 0.3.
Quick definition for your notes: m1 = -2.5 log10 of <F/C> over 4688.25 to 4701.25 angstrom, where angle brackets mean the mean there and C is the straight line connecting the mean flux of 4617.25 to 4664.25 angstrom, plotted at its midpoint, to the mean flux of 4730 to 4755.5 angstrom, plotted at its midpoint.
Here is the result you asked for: 0.05 mag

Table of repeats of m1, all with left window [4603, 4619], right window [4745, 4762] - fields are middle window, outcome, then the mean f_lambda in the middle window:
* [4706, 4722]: 0.03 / 15.4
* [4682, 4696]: 0.03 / 15.3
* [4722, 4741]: 0.01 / 15.7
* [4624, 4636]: -0.02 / 15.8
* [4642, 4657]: 0.02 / 15.4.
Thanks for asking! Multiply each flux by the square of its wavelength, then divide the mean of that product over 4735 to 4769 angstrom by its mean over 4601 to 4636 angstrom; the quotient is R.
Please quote 1.07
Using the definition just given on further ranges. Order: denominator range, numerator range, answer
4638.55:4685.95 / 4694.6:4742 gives 1.02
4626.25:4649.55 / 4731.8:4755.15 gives 1.06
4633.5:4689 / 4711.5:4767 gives 1.05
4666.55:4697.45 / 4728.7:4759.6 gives 1.07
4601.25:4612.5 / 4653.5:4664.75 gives 1.05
